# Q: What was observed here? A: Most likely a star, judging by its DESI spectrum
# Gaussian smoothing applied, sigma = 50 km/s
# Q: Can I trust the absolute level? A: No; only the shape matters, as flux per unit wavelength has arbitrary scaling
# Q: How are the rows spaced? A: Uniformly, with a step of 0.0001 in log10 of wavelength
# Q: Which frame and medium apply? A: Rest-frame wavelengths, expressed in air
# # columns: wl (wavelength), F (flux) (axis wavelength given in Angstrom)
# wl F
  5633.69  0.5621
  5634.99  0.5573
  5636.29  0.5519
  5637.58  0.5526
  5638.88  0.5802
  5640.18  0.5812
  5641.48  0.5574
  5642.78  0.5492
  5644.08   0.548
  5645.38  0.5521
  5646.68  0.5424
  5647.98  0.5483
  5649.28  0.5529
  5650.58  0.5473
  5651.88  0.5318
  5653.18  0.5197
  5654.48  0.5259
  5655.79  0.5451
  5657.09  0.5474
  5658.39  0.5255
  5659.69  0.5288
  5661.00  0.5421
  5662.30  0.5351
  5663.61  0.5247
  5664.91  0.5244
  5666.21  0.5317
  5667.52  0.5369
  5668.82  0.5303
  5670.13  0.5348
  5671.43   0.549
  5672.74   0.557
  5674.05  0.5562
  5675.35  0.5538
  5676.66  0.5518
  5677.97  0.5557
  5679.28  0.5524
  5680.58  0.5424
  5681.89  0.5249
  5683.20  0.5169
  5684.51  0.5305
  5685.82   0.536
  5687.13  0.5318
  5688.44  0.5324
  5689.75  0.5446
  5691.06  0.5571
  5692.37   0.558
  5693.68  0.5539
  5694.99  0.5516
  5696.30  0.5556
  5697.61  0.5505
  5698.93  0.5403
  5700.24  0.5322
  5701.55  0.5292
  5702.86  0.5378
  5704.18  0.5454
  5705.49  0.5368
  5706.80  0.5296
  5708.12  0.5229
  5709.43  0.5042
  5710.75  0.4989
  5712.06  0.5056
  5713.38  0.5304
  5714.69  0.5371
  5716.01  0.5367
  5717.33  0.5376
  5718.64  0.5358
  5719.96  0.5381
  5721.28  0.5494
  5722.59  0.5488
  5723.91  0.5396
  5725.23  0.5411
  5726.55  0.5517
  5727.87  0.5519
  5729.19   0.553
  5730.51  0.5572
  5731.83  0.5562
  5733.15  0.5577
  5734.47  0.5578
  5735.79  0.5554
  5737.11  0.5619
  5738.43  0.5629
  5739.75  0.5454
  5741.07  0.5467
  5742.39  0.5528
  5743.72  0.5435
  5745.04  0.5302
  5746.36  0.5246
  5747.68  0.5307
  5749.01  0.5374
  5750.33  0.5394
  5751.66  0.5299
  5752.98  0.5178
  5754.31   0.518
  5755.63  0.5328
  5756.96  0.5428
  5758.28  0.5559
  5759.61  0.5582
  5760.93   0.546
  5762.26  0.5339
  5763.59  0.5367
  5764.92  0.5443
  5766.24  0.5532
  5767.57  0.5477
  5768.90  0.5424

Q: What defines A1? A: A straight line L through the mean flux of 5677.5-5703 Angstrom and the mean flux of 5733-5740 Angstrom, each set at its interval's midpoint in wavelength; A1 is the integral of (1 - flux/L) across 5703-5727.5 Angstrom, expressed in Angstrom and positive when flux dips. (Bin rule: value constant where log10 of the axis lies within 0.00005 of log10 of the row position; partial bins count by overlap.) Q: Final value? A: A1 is 0.8 Angstrom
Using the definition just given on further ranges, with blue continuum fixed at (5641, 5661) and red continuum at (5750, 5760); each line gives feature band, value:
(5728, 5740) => -0.4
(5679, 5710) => 0.1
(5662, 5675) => 0.0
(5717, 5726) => -0.1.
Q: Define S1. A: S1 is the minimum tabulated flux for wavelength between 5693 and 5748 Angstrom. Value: 0.4989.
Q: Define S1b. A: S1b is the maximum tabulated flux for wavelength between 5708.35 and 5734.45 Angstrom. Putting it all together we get 0.5577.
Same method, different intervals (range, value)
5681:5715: 0.558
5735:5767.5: 0.5629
